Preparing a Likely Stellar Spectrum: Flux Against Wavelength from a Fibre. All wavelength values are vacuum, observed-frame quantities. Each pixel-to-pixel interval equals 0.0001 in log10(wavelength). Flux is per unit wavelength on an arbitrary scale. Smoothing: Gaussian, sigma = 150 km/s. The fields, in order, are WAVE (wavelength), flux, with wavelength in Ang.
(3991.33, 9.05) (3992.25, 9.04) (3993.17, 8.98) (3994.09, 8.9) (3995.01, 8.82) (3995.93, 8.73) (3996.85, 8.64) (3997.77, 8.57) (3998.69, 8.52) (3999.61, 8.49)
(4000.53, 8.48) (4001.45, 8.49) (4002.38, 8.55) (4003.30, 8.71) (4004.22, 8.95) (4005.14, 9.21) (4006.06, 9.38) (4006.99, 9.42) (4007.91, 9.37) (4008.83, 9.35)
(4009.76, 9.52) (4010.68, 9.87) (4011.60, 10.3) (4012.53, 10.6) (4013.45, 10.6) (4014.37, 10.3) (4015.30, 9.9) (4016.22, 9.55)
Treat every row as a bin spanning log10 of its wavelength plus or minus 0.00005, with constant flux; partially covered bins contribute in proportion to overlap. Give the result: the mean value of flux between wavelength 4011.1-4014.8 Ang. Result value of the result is 10.5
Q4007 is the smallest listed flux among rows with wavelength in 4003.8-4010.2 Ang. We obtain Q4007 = 8.95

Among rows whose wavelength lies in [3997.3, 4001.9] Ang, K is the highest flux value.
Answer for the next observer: 8.57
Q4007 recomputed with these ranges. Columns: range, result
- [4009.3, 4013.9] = 9.52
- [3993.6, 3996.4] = 8.73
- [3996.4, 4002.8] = 8.48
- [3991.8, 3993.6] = 8.98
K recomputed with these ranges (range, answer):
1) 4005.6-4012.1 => 10.3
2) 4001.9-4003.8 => 8.71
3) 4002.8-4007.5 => 9.42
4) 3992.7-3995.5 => 8.98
